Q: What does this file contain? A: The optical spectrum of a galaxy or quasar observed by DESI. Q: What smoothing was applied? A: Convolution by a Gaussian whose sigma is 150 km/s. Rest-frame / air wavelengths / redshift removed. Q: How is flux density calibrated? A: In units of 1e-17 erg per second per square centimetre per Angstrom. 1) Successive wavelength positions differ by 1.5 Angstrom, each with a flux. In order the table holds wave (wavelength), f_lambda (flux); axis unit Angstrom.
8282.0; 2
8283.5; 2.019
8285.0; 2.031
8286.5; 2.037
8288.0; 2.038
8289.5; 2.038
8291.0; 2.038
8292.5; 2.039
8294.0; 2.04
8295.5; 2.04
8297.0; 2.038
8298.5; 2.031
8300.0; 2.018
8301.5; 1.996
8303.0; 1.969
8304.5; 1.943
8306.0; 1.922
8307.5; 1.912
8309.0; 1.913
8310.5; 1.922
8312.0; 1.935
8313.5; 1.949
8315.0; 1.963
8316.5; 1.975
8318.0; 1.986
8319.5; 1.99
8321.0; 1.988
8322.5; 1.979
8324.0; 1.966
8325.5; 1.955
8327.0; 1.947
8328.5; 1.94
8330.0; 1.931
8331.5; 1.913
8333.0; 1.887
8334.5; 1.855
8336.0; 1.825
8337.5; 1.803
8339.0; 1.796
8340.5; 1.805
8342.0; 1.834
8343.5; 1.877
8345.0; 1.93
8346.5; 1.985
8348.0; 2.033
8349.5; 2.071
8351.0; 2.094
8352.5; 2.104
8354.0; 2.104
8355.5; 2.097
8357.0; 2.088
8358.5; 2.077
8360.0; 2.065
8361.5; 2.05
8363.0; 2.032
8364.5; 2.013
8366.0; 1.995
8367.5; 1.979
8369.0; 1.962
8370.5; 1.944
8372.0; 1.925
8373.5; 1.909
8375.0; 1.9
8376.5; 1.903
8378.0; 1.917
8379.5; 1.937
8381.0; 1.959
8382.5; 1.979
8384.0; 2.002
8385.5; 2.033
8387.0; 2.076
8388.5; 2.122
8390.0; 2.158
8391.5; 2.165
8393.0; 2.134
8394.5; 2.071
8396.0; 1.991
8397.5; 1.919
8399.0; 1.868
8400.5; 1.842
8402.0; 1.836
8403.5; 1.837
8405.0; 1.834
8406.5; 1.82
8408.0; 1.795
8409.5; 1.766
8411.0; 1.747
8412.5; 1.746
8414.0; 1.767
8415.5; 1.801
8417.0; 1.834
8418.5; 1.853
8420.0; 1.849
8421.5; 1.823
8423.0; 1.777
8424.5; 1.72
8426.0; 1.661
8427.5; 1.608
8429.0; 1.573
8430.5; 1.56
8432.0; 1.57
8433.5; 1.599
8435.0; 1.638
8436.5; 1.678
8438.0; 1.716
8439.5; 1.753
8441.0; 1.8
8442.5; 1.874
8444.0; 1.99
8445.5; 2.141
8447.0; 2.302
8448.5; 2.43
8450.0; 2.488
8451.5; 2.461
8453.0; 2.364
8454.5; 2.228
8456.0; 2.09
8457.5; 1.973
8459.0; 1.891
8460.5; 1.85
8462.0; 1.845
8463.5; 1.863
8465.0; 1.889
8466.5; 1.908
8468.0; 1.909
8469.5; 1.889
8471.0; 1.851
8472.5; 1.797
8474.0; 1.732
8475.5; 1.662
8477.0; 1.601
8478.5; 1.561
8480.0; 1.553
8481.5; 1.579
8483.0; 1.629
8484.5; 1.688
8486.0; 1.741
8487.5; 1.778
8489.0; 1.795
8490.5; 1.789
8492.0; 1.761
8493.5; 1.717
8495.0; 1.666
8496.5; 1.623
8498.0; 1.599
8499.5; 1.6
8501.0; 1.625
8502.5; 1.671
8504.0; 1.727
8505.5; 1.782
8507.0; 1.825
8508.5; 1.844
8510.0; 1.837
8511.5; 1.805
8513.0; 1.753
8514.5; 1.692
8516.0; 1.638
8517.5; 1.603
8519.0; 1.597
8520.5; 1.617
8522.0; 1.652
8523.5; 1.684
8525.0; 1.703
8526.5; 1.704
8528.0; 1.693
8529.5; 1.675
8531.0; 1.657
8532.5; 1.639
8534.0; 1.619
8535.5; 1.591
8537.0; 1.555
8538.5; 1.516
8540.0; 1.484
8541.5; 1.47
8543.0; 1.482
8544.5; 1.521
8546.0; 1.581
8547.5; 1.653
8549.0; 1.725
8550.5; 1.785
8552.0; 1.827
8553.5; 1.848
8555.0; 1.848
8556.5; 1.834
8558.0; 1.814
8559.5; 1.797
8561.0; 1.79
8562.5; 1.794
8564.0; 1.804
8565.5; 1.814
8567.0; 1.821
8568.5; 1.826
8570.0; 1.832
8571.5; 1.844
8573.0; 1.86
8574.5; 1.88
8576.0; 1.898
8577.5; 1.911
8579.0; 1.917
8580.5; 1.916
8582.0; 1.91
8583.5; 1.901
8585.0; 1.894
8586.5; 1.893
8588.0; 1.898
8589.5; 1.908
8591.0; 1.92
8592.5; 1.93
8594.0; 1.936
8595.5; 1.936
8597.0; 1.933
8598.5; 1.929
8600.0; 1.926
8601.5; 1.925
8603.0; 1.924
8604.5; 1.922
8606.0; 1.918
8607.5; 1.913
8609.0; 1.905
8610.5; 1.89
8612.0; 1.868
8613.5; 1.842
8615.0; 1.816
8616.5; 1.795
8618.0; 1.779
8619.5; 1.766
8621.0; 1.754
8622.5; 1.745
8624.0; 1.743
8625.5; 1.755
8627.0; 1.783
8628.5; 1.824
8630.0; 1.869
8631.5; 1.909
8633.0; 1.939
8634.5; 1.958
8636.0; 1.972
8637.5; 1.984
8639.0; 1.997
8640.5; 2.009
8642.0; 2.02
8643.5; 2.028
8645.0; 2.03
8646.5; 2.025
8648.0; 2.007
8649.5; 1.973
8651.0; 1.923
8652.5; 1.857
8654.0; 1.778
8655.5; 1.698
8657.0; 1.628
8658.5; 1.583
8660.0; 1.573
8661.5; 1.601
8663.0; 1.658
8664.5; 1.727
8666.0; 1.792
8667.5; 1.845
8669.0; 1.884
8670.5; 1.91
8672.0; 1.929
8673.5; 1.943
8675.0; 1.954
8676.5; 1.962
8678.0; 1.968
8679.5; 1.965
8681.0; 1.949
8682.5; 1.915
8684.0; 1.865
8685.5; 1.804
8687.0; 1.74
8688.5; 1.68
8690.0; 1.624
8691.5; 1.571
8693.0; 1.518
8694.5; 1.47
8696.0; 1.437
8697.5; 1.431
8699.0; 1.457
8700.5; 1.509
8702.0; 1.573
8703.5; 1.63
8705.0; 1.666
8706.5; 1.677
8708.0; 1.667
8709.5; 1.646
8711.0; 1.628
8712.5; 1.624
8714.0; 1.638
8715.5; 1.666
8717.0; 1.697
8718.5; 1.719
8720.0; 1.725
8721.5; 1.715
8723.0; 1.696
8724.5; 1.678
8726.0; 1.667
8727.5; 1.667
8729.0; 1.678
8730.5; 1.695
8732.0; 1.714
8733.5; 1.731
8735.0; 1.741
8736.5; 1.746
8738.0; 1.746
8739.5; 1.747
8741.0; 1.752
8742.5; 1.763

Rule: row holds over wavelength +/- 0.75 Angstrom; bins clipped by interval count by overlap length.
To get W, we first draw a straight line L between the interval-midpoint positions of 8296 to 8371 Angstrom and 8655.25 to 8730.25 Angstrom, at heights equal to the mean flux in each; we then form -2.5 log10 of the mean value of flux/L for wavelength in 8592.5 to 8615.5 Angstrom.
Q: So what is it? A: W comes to -0.08 mag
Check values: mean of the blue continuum 1.97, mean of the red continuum 1.7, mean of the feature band 1.91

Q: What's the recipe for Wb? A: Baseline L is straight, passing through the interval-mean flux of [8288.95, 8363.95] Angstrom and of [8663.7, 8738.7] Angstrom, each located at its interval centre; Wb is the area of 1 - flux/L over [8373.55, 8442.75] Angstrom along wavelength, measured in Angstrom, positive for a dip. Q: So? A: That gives 2.7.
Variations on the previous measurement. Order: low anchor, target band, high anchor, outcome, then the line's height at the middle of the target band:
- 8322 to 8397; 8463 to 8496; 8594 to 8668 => 3.18 Angstrom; 1.93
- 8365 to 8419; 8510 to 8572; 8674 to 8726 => 3.89 Angstrom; 1.81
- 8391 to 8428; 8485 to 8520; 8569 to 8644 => 2.81 Angstrom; 1.86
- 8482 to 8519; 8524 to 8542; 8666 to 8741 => 1.07 Angstrom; 1.71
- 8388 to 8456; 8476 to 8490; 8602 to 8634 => 1.65 Angstrom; 1.88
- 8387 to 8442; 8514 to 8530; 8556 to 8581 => 1.54 Angstrom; 1.84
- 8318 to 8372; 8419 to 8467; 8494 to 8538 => -2.75 Angstrom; 1.8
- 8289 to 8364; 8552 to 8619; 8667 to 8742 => -2.82 Angstrom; 1.8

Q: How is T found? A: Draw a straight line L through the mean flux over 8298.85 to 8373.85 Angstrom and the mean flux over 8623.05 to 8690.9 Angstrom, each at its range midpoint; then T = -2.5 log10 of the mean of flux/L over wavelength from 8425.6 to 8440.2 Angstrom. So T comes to 0.18 mag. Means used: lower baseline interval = 1.96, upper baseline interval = 1.86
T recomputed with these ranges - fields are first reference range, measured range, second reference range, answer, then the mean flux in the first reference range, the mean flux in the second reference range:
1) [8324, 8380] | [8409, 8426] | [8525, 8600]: 0.07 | 1.96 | 1.78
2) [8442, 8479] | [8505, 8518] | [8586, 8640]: 0.12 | 1.99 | 1.88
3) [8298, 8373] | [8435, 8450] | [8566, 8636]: -0.03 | 1.97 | 1.87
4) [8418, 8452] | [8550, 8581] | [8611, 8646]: 0.02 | 1.86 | 1.88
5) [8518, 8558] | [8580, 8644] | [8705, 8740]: -0.14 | 1.66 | 1.69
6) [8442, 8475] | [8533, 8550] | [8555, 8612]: 0.23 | 2.03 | 1.88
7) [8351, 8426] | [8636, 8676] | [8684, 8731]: -0.11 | 1.94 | 1.64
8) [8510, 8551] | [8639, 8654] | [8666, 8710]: -0.16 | 1.64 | 1.73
